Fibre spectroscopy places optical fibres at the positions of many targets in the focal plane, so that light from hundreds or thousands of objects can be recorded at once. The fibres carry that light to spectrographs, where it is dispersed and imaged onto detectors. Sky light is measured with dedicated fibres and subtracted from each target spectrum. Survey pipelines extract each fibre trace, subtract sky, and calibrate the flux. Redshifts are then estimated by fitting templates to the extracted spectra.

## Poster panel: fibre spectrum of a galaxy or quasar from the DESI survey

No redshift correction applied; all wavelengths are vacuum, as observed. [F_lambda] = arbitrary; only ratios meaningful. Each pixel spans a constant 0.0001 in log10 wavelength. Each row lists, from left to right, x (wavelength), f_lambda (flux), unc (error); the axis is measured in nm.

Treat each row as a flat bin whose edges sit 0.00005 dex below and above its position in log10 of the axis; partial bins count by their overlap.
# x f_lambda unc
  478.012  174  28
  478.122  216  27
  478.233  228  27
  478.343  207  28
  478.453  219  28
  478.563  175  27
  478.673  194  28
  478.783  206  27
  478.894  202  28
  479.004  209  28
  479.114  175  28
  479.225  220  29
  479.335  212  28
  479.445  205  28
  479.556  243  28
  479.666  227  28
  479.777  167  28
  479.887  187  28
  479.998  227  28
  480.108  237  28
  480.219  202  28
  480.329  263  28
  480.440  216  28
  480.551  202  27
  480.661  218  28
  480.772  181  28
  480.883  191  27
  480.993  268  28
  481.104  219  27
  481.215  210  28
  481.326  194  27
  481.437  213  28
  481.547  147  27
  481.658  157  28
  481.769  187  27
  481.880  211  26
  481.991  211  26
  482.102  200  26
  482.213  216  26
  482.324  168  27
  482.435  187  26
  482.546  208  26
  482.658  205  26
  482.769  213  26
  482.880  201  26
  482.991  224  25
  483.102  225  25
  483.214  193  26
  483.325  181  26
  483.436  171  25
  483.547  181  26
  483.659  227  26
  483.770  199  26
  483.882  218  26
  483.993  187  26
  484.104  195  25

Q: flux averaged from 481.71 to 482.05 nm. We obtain 202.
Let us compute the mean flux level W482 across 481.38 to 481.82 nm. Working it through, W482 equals 176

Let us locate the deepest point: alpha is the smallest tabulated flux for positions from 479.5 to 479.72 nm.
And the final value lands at 227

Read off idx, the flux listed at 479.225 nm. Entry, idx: 220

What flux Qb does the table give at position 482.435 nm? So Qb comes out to 187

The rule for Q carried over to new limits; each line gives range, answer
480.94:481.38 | 222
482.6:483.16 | 213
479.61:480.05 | 202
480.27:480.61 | 227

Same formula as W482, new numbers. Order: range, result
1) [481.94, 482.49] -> 196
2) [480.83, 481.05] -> 230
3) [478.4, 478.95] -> 199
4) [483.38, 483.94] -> 199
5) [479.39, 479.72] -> 225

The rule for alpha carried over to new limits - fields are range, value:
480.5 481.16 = 181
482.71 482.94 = 201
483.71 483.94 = 199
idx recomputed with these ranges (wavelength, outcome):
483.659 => 227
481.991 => 211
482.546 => 208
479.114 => 175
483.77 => 199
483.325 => 181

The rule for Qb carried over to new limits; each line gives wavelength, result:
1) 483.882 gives 218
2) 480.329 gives 263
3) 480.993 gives 268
